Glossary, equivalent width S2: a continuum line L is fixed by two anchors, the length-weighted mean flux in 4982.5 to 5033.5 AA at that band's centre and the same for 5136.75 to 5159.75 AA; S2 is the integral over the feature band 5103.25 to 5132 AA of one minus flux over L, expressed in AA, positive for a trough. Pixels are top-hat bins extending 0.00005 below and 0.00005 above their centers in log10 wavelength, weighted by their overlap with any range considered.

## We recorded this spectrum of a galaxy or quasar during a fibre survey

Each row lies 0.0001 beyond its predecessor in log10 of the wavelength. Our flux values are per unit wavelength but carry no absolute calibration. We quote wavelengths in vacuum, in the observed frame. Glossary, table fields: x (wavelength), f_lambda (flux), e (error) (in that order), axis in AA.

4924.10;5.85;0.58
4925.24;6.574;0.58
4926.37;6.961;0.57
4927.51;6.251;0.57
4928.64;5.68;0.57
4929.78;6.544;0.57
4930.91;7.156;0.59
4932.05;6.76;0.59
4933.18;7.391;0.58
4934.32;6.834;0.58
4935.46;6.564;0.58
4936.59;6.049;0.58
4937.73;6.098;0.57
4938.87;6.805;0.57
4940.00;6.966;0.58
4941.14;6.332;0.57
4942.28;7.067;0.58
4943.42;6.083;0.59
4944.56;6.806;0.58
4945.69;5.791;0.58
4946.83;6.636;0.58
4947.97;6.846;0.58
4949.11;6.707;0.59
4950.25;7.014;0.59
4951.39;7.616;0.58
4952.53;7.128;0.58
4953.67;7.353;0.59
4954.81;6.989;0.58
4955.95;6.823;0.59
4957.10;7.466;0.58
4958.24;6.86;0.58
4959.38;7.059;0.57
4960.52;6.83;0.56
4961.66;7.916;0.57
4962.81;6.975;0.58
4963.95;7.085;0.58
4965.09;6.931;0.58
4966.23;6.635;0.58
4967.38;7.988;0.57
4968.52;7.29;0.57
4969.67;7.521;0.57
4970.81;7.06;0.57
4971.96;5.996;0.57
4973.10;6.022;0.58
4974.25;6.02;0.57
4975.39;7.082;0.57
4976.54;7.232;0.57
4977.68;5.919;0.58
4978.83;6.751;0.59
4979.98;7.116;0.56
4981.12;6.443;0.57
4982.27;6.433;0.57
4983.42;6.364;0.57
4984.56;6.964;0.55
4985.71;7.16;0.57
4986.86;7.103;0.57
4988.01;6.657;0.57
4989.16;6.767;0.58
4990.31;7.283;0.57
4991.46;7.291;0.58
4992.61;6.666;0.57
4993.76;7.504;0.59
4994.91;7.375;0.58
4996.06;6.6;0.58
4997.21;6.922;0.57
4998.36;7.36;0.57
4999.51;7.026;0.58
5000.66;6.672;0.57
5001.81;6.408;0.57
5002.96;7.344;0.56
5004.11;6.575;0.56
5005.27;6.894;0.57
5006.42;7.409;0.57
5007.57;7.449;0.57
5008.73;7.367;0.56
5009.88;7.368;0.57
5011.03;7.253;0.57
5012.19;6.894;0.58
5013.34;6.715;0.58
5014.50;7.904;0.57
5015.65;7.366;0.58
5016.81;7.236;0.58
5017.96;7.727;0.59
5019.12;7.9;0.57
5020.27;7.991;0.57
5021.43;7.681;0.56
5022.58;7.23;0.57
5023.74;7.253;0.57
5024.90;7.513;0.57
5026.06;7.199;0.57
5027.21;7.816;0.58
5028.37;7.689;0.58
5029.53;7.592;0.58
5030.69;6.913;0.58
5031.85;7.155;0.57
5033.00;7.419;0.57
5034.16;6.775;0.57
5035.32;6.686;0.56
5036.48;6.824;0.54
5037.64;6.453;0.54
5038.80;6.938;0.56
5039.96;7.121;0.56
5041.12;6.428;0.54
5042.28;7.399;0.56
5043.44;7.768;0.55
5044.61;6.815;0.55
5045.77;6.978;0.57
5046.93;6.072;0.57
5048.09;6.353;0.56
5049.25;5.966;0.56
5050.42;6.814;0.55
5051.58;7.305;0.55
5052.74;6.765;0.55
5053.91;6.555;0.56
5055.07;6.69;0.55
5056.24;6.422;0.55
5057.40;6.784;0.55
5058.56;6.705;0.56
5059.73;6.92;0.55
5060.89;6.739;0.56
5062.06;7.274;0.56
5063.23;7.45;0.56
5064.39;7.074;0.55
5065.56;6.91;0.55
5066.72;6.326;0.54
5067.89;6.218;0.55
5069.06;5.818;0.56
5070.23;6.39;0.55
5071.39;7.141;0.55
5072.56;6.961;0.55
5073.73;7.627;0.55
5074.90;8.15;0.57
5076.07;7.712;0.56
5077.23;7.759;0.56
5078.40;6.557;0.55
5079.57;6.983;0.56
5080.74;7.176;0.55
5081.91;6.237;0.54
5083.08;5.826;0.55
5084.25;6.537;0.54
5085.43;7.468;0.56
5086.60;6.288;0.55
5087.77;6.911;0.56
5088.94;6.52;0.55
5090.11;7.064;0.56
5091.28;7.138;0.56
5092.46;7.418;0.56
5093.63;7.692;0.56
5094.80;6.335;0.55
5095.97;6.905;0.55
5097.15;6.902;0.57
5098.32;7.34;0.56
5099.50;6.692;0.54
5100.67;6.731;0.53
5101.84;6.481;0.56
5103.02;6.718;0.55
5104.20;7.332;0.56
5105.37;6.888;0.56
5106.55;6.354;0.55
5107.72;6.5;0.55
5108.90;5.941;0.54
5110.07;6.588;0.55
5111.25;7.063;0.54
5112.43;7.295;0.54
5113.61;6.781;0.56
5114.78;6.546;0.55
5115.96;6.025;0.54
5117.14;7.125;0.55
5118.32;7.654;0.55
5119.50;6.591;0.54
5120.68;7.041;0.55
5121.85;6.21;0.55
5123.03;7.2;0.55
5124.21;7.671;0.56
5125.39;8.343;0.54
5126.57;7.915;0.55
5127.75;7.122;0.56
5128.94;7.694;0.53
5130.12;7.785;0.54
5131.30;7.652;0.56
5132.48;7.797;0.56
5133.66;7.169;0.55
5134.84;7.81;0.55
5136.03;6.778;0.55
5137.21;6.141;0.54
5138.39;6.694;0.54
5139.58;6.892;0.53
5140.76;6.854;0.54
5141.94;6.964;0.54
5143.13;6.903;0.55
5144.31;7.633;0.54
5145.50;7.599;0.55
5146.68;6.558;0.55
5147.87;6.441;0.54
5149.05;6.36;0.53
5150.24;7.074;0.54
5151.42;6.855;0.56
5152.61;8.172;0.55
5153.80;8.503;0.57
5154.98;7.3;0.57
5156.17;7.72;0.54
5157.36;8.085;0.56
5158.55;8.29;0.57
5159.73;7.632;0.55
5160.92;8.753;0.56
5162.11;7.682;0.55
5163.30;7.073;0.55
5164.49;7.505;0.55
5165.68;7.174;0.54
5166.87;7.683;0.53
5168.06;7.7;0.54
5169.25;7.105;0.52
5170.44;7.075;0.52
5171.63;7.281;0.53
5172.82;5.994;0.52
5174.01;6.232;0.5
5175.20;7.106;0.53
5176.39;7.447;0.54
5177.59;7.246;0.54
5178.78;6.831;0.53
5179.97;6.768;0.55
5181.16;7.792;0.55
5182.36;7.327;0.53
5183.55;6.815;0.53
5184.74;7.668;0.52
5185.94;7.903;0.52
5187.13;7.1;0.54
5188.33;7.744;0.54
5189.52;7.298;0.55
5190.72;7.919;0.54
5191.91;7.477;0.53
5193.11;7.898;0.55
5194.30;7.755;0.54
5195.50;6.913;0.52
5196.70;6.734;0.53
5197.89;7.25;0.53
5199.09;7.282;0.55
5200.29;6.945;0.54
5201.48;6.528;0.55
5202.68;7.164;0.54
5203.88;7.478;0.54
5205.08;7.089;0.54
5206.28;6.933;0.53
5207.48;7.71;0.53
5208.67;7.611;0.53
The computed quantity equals 0.7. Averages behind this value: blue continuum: 7.2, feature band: 7.05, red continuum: 7.23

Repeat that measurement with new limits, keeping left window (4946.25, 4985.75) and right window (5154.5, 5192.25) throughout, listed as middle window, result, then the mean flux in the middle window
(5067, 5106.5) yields 1.7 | 6.89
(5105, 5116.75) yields 1.1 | 6.6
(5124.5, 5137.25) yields -0.4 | 7.53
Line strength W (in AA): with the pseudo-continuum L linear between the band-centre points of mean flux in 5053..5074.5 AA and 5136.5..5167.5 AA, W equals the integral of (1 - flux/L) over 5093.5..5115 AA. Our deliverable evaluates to 0.8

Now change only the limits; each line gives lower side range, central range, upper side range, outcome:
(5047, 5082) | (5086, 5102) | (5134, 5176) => 0.2 AA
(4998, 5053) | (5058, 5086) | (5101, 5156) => 0.7 AA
